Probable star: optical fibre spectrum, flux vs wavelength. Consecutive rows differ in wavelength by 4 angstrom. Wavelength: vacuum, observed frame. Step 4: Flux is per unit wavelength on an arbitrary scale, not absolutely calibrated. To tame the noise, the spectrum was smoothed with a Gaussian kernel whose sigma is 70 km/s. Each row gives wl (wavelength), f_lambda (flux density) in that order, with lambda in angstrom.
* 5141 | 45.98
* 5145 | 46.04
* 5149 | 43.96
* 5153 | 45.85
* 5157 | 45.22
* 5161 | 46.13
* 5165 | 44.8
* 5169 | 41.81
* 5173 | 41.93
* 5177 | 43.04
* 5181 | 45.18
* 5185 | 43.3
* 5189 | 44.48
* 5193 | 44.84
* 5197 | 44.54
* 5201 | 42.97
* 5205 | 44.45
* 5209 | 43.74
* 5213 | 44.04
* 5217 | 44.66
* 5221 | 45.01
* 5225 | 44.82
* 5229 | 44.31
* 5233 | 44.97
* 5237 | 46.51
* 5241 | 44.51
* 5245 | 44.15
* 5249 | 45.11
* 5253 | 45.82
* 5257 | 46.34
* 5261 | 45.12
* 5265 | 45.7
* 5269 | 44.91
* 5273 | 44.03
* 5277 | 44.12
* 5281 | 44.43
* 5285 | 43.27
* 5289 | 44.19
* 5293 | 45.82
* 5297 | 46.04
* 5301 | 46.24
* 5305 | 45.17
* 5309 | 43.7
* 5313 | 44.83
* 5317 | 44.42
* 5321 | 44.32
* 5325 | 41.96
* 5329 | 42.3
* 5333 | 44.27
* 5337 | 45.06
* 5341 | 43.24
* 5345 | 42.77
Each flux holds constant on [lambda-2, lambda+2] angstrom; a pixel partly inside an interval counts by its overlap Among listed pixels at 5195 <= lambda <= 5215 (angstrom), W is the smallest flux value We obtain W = 42.97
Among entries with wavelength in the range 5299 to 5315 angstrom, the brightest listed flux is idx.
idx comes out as 46.24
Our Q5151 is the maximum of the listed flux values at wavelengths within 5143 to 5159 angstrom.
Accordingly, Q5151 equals 46.04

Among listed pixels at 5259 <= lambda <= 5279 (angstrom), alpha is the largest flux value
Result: 45.7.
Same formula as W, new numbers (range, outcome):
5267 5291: 43.27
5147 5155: 43.96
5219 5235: 44.31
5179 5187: 43.3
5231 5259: 44.15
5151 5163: 45.22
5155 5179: 41.81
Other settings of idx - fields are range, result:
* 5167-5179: 43.04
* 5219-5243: 46.51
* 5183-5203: 44.84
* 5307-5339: 45.06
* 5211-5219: 44.66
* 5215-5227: 45.01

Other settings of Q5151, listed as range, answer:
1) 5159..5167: 46.13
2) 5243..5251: 45.11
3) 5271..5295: 45.82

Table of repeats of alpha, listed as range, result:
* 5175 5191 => 45.18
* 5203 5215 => 44.45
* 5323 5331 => 42.3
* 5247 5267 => 46.34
